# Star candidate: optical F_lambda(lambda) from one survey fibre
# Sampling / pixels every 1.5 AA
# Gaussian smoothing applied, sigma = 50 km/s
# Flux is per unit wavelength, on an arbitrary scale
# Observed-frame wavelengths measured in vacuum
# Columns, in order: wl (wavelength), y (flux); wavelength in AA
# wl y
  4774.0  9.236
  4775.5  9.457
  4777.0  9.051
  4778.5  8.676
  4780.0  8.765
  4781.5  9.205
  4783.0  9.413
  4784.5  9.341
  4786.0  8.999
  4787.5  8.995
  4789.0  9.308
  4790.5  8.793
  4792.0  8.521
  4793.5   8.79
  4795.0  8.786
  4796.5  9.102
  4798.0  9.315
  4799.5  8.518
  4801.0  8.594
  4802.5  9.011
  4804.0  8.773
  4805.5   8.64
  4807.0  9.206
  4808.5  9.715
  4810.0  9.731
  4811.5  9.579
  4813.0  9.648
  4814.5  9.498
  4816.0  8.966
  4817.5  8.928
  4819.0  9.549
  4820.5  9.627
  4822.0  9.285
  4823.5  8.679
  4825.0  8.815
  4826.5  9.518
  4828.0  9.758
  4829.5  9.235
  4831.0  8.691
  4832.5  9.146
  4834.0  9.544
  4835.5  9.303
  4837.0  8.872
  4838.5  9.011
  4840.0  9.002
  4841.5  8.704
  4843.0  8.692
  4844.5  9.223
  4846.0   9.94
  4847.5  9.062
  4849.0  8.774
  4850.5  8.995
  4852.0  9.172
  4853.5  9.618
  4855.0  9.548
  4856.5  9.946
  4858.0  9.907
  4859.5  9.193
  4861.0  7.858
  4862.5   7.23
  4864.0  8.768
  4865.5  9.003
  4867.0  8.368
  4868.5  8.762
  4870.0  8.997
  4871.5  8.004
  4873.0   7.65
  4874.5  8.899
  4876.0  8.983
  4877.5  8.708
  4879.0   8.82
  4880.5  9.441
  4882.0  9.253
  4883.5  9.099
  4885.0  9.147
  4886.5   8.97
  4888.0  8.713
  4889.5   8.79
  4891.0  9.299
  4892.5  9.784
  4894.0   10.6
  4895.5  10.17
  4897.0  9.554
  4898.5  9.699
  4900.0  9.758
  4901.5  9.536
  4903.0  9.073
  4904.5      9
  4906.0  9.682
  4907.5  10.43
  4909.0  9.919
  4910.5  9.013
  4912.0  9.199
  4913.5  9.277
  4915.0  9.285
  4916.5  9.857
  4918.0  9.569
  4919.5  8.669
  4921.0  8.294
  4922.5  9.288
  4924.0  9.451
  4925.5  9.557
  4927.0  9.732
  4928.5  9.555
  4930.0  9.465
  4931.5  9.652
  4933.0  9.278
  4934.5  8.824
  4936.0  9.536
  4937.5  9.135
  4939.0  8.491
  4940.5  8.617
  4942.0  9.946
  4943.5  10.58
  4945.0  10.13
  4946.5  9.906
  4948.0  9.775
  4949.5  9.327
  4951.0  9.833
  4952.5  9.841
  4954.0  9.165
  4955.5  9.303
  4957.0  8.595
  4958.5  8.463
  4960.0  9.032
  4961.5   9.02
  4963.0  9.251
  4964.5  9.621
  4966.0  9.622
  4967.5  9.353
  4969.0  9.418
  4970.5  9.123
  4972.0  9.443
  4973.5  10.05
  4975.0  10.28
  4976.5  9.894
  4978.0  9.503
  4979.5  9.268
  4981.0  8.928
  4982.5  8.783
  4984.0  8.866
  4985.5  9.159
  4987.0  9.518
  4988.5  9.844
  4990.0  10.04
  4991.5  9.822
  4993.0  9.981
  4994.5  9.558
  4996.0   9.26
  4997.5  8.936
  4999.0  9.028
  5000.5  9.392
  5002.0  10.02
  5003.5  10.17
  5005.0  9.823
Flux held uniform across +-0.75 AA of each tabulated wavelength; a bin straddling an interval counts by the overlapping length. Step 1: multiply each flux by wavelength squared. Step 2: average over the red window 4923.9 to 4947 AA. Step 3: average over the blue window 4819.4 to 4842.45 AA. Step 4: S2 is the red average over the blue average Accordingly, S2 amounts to 1.1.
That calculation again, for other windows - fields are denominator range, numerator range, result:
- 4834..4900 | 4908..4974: 1.06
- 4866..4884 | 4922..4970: 1.11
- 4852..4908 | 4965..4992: 1.08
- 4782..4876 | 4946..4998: 1.11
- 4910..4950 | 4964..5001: 1.03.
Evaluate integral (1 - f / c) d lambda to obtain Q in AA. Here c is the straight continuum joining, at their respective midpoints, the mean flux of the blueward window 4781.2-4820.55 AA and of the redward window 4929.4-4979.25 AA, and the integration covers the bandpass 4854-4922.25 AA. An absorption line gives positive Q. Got 1.1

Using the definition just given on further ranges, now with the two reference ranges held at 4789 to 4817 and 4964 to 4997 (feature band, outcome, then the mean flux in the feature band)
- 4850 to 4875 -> 1.1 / 8.82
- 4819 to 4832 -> -0.1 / 9.22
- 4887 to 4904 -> -0.4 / 9.53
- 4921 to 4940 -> 0.2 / 9.28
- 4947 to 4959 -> 0.2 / 9.32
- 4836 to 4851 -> 0.2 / 9.03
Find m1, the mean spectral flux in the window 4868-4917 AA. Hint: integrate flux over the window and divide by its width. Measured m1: 9.25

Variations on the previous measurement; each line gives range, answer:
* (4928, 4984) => 9.4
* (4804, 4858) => 9.25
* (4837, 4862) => 9.14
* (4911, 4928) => 9.29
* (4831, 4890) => 8.95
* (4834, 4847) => 9.12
